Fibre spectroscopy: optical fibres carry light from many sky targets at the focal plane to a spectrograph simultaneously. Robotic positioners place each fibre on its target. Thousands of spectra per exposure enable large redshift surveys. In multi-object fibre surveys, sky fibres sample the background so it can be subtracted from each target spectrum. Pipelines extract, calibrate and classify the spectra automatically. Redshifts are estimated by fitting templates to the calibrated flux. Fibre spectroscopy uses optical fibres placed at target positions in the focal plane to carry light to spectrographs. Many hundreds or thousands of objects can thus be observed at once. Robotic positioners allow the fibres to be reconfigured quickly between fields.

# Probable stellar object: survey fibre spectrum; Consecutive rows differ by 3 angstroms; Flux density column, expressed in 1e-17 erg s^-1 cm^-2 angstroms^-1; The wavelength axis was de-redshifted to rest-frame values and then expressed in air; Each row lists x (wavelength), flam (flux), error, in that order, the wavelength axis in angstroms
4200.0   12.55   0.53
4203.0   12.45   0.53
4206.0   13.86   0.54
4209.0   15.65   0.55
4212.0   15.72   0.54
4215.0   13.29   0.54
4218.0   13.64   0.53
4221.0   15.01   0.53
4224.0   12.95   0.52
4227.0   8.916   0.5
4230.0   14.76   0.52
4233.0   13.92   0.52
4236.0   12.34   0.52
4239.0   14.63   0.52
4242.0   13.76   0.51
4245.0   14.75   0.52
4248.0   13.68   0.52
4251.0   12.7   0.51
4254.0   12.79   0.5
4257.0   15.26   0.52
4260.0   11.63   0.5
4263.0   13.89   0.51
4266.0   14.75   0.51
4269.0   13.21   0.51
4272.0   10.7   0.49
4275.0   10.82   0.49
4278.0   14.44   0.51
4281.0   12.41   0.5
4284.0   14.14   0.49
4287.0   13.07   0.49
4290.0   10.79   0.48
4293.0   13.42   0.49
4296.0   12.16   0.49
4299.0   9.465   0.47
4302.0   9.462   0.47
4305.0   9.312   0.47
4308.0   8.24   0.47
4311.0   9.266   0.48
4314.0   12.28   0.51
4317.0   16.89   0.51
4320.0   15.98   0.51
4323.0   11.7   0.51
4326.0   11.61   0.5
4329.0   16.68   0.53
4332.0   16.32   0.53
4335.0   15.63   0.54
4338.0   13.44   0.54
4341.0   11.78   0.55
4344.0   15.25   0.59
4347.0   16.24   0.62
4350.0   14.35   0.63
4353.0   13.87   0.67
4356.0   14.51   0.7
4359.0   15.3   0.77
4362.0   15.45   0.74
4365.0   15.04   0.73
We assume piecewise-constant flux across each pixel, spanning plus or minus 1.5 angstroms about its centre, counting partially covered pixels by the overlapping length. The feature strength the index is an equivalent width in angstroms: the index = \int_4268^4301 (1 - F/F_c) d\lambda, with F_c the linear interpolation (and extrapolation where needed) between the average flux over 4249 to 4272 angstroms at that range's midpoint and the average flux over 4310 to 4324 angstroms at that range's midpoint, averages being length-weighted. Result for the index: 2.87 angstroms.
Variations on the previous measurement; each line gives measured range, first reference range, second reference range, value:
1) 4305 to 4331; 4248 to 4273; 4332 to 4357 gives 2.6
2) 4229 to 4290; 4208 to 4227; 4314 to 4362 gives 3.6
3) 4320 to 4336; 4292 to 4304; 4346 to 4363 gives -1.8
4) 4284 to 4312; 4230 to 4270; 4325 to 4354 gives 6.7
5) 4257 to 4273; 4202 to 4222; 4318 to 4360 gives 1.4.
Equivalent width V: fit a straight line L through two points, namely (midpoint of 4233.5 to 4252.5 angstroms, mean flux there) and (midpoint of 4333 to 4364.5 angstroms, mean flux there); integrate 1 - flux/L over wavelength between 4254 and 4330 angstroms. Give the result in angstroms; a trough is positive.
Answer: 8.9 angstroms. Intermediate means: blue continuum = 13.7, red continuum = 14.6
